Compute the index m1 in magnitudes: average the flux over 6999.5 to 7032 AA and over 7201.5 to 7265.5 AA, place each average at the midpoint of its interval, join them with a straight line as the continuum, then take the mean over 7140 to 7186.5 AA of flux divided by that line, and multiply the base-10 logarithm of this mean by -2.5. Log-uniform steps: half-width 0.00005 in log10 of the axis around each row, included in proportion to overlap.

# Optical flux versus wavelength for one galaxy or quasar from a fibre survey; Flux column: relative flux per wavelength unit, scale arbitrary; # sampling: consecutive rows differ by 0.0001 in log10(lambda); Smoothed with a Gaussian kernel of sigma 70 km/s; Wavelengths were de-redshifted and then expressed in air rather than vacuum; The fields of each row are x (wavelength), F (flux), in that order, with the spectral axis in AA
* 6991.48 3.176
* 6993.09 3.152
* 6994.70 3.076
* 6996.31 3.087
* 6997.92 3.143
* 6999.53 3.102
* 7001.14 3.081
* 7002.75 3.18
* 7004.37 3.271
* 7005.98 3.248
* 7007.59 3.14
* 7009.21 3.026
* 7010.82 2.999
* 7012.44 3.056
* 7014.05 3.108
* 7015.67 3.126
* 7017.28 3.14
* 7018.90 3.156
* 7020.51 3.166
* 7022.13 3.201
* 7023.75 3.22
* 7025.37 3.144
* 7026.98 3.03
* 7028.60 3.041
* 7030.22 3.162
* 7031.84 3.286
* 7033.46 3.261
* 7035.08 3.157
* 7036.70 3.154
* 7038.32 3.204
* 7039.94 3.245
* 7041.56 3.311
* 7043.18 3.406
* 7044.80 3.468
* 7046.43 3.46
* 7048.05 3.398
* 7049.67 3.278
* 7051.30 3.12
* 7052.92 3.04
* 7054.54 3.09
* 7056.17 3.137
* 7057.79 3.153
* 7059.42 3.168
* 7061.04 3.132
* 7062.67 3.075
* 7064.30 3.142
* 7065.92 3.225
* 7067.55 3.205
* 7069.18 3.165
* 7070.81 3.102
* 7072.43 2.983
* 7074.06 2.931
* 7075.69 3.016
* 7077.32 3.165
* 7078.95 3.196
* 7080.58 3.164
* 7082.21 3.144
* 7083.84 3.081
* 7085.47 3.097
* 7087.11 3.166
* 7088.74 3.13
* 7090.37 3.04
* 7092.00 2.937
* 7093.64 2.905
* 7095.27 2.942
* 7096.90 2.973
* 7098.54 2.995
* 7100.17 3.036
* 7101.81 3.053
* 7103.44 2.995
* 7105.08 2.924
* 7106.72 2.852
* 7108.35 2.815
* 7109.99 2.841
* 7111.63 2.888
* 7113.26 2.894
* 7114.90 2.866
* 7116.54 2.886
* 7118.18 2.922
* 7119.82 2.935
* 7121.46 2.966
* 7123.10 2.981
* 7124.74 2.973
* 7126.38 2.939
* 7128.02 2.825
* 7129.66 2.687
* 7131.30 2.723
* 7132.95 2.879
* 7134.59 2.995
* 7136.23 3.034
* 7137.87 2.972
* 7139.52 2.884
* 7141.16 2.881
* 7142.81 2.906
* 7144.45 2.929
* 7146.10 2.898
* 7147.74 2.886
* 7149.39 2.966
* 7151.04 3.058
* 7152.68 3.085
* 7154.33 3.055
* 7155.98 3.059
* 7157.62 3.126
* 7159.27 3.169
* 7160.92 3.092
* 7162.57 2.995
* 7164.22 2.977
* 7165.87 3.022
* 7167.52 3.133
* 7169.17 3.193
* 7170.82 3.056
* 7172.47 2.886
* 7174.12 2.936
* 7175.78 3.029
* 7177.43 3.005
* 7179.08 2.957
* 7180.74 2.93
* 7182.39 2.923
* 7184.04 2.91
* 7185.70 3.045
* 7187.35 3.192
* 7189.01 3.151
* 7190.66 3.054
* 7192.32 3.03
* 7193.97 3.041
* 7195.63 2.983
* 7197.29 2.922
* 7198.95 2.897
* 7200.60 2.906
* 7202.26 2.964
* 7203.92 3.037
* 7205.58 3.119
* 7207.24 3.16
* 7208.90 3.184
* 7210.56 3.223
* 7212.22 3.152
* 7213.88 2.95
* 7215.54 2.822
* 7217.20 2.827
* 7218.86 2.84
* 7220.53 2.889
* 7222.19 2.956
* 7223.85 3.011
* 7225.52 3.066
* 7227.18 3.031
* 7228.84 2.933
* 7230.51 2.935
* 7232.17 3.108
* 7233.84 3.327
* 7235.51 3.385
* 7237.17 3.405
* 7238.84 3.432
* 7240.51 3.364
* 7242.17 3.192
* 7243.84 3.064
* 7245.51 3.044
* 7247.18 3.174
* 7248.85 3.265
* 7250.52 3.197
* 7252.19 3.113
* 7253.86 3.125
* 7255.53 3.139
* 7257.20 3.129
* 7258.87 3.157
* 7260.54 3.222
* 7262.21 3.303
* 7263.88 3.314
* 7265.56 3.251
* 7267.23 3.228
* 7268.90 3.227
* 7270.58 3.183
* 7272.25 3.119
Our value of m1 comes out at 0.04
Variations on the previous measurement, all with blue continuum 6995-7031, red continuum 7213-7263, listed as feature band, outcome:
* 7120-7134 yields 0.088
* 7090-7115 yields 0.067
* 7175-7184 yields 0.054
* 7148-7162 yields 0.018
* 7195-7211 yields 0.028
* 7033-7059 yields -0.039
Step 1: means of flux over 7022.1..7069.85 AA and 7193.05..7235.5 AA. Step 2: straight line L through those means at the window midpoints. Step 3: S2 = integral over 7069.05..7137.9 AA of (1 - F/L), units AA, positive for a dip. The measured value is 3.6 AA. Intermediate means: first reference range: 3.2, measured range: 2.98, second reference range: 3.02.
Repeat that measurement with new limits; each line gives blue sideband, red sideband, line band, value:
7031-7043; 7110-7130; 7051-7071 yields 0.03 AA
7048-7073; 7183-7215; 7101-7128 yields 1.64 AA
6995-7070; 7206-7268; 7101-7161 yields 4.09 AA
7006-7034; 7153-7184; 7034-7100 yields -0.86 AA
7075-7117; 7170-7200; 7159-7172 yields -0.32 AA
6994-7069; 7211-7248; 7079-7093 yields 0.23 AA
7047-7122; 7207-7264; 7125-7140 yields 0.91 AA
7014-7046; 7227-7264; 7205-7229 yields 1.36 AA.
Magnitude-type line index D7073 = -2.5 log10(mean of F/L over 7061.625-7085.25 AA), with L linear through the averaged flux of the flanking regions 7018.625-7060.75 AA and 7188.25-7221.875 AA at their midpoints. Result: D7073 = 0.019 mag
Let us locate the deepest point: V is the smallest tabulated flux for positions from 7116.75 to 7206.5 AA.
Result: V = 2.687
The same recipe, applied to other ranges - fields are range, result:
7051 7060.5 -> 3.04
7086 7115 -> 2.815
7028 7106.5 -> 2.905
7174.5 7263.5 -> 2.822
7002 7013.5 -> 2.999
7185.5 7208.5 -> 2.897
